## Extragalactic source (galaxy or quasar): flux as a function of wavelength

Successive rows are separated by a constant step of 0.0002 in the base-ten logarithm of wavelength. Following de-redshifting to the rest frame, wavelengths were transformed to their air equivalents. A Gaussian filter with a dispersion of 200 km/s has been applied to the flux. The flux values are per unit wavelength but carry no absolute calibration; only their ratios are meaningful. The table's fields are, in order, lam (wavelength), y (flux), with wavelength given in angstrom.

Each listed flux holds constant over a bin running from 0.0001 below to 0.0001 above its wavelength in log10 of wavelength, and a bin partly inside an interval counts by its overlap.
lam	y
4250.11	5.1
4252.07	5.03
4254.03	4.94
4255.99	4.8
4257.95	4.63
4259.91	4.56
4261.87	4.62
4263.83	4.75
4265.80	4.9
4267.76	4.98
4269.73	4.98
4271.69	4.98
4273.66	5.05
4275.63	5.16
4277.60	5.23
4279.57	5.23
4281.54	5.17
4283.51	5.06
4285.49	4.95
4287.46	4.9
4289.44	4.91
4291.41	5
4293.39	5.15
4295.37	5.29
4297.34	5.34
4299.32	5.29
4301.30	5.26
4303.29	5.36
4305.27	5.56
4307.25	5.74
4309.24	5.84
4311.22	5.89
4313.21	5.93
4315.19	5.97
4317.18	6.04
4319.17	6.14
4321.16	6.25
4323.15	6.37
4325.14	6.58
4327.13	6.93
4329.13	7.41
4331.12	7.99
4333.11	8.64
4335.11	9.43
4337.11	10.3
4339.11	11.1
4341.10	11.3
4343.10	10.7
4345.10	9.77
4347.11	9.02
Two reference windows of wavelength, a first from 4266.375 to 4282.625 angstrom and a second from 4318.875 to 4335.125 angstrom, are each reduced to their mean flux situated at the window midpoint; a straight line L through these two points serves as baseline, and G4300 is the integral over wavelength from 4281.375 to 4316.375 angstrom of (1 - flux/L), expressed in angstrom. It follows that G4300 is 4.1 angstrom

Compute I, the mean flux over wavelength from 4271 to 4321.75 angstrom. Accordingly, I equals 5.41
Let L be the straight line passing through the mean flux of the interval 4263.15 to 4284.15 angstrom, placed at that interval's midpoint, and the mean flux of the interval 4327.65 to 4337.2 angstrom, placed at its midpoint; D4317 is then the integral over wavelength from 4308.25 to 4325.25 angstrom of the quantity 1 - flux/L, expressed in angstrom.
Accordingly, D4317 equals 3.4 angstrom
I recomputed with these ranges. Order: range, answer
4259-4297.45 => 5.01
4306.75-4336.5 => 6.81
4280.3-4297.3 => 5.07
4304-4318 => 5.84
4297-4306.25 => 5.36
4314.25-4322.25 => 6.1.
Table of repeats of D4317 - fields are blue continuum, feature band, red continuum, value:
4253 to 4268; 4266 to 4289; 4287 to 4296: -0.6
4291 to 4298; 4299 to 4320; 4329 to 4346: 3.2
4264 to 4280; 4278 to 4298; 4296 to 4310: 0.6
